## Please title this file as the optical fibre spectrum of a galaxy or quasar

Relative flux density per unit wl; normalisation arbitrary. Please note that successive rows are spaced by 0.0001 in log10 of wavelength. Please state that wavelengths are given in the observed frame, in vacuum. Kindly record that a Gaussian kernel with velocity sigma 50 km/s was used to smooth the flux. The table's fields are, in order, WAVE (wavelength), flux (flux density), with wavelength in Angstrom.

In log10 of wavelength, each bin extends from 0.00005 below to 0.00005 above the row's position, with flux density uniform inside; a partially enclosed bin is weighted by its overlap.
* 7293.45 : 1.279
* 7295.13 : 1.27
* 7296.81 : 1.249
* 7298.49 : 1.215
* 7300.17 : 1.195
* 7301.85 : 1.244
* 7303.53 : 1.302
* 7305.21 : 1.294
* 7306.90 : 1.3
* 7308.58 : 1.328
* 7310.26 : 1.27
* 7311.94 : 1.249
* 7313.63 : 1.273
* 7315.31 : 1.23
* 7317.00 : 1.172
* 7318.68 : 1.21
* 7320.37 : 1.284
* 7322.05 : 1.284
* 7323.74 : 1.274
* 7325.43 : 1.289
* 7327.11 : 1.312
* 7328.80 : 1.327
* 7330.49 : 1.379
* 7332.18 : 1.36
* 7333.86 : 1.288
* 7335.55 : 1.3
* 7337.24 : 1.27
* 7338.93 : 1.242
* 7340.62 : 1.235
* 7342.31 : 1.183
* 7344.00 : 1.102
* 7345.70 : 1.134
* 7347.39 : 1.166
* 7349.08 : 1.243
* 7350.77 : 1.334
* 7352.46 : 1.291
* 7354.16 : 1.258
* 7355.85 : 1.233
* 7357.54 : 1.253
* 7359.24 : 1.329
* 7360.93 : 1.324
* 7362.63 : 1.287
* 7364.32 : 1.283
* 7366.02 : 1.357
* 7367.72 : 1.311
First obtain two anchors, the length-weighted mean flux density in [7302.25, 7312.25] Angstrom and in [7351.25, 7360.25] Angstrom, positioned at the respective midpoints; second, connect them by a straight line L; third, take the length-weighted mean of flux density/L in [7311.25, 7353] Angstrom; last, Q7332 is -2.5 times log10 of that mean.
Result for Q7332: 0.02 mag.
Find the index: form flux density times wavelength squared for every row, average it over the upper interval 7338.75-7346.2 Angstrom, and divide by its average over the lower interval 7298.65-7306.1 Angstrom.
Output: 0.9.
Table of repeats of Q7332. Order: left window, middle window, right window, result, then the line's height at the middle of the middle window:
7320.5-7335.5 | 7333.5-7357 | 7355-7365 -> 0.06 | 1.3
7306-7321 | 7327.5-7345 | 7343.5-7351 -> -0.05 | 1.21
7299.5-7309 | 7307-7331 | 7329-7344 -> 0.00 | 1.28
